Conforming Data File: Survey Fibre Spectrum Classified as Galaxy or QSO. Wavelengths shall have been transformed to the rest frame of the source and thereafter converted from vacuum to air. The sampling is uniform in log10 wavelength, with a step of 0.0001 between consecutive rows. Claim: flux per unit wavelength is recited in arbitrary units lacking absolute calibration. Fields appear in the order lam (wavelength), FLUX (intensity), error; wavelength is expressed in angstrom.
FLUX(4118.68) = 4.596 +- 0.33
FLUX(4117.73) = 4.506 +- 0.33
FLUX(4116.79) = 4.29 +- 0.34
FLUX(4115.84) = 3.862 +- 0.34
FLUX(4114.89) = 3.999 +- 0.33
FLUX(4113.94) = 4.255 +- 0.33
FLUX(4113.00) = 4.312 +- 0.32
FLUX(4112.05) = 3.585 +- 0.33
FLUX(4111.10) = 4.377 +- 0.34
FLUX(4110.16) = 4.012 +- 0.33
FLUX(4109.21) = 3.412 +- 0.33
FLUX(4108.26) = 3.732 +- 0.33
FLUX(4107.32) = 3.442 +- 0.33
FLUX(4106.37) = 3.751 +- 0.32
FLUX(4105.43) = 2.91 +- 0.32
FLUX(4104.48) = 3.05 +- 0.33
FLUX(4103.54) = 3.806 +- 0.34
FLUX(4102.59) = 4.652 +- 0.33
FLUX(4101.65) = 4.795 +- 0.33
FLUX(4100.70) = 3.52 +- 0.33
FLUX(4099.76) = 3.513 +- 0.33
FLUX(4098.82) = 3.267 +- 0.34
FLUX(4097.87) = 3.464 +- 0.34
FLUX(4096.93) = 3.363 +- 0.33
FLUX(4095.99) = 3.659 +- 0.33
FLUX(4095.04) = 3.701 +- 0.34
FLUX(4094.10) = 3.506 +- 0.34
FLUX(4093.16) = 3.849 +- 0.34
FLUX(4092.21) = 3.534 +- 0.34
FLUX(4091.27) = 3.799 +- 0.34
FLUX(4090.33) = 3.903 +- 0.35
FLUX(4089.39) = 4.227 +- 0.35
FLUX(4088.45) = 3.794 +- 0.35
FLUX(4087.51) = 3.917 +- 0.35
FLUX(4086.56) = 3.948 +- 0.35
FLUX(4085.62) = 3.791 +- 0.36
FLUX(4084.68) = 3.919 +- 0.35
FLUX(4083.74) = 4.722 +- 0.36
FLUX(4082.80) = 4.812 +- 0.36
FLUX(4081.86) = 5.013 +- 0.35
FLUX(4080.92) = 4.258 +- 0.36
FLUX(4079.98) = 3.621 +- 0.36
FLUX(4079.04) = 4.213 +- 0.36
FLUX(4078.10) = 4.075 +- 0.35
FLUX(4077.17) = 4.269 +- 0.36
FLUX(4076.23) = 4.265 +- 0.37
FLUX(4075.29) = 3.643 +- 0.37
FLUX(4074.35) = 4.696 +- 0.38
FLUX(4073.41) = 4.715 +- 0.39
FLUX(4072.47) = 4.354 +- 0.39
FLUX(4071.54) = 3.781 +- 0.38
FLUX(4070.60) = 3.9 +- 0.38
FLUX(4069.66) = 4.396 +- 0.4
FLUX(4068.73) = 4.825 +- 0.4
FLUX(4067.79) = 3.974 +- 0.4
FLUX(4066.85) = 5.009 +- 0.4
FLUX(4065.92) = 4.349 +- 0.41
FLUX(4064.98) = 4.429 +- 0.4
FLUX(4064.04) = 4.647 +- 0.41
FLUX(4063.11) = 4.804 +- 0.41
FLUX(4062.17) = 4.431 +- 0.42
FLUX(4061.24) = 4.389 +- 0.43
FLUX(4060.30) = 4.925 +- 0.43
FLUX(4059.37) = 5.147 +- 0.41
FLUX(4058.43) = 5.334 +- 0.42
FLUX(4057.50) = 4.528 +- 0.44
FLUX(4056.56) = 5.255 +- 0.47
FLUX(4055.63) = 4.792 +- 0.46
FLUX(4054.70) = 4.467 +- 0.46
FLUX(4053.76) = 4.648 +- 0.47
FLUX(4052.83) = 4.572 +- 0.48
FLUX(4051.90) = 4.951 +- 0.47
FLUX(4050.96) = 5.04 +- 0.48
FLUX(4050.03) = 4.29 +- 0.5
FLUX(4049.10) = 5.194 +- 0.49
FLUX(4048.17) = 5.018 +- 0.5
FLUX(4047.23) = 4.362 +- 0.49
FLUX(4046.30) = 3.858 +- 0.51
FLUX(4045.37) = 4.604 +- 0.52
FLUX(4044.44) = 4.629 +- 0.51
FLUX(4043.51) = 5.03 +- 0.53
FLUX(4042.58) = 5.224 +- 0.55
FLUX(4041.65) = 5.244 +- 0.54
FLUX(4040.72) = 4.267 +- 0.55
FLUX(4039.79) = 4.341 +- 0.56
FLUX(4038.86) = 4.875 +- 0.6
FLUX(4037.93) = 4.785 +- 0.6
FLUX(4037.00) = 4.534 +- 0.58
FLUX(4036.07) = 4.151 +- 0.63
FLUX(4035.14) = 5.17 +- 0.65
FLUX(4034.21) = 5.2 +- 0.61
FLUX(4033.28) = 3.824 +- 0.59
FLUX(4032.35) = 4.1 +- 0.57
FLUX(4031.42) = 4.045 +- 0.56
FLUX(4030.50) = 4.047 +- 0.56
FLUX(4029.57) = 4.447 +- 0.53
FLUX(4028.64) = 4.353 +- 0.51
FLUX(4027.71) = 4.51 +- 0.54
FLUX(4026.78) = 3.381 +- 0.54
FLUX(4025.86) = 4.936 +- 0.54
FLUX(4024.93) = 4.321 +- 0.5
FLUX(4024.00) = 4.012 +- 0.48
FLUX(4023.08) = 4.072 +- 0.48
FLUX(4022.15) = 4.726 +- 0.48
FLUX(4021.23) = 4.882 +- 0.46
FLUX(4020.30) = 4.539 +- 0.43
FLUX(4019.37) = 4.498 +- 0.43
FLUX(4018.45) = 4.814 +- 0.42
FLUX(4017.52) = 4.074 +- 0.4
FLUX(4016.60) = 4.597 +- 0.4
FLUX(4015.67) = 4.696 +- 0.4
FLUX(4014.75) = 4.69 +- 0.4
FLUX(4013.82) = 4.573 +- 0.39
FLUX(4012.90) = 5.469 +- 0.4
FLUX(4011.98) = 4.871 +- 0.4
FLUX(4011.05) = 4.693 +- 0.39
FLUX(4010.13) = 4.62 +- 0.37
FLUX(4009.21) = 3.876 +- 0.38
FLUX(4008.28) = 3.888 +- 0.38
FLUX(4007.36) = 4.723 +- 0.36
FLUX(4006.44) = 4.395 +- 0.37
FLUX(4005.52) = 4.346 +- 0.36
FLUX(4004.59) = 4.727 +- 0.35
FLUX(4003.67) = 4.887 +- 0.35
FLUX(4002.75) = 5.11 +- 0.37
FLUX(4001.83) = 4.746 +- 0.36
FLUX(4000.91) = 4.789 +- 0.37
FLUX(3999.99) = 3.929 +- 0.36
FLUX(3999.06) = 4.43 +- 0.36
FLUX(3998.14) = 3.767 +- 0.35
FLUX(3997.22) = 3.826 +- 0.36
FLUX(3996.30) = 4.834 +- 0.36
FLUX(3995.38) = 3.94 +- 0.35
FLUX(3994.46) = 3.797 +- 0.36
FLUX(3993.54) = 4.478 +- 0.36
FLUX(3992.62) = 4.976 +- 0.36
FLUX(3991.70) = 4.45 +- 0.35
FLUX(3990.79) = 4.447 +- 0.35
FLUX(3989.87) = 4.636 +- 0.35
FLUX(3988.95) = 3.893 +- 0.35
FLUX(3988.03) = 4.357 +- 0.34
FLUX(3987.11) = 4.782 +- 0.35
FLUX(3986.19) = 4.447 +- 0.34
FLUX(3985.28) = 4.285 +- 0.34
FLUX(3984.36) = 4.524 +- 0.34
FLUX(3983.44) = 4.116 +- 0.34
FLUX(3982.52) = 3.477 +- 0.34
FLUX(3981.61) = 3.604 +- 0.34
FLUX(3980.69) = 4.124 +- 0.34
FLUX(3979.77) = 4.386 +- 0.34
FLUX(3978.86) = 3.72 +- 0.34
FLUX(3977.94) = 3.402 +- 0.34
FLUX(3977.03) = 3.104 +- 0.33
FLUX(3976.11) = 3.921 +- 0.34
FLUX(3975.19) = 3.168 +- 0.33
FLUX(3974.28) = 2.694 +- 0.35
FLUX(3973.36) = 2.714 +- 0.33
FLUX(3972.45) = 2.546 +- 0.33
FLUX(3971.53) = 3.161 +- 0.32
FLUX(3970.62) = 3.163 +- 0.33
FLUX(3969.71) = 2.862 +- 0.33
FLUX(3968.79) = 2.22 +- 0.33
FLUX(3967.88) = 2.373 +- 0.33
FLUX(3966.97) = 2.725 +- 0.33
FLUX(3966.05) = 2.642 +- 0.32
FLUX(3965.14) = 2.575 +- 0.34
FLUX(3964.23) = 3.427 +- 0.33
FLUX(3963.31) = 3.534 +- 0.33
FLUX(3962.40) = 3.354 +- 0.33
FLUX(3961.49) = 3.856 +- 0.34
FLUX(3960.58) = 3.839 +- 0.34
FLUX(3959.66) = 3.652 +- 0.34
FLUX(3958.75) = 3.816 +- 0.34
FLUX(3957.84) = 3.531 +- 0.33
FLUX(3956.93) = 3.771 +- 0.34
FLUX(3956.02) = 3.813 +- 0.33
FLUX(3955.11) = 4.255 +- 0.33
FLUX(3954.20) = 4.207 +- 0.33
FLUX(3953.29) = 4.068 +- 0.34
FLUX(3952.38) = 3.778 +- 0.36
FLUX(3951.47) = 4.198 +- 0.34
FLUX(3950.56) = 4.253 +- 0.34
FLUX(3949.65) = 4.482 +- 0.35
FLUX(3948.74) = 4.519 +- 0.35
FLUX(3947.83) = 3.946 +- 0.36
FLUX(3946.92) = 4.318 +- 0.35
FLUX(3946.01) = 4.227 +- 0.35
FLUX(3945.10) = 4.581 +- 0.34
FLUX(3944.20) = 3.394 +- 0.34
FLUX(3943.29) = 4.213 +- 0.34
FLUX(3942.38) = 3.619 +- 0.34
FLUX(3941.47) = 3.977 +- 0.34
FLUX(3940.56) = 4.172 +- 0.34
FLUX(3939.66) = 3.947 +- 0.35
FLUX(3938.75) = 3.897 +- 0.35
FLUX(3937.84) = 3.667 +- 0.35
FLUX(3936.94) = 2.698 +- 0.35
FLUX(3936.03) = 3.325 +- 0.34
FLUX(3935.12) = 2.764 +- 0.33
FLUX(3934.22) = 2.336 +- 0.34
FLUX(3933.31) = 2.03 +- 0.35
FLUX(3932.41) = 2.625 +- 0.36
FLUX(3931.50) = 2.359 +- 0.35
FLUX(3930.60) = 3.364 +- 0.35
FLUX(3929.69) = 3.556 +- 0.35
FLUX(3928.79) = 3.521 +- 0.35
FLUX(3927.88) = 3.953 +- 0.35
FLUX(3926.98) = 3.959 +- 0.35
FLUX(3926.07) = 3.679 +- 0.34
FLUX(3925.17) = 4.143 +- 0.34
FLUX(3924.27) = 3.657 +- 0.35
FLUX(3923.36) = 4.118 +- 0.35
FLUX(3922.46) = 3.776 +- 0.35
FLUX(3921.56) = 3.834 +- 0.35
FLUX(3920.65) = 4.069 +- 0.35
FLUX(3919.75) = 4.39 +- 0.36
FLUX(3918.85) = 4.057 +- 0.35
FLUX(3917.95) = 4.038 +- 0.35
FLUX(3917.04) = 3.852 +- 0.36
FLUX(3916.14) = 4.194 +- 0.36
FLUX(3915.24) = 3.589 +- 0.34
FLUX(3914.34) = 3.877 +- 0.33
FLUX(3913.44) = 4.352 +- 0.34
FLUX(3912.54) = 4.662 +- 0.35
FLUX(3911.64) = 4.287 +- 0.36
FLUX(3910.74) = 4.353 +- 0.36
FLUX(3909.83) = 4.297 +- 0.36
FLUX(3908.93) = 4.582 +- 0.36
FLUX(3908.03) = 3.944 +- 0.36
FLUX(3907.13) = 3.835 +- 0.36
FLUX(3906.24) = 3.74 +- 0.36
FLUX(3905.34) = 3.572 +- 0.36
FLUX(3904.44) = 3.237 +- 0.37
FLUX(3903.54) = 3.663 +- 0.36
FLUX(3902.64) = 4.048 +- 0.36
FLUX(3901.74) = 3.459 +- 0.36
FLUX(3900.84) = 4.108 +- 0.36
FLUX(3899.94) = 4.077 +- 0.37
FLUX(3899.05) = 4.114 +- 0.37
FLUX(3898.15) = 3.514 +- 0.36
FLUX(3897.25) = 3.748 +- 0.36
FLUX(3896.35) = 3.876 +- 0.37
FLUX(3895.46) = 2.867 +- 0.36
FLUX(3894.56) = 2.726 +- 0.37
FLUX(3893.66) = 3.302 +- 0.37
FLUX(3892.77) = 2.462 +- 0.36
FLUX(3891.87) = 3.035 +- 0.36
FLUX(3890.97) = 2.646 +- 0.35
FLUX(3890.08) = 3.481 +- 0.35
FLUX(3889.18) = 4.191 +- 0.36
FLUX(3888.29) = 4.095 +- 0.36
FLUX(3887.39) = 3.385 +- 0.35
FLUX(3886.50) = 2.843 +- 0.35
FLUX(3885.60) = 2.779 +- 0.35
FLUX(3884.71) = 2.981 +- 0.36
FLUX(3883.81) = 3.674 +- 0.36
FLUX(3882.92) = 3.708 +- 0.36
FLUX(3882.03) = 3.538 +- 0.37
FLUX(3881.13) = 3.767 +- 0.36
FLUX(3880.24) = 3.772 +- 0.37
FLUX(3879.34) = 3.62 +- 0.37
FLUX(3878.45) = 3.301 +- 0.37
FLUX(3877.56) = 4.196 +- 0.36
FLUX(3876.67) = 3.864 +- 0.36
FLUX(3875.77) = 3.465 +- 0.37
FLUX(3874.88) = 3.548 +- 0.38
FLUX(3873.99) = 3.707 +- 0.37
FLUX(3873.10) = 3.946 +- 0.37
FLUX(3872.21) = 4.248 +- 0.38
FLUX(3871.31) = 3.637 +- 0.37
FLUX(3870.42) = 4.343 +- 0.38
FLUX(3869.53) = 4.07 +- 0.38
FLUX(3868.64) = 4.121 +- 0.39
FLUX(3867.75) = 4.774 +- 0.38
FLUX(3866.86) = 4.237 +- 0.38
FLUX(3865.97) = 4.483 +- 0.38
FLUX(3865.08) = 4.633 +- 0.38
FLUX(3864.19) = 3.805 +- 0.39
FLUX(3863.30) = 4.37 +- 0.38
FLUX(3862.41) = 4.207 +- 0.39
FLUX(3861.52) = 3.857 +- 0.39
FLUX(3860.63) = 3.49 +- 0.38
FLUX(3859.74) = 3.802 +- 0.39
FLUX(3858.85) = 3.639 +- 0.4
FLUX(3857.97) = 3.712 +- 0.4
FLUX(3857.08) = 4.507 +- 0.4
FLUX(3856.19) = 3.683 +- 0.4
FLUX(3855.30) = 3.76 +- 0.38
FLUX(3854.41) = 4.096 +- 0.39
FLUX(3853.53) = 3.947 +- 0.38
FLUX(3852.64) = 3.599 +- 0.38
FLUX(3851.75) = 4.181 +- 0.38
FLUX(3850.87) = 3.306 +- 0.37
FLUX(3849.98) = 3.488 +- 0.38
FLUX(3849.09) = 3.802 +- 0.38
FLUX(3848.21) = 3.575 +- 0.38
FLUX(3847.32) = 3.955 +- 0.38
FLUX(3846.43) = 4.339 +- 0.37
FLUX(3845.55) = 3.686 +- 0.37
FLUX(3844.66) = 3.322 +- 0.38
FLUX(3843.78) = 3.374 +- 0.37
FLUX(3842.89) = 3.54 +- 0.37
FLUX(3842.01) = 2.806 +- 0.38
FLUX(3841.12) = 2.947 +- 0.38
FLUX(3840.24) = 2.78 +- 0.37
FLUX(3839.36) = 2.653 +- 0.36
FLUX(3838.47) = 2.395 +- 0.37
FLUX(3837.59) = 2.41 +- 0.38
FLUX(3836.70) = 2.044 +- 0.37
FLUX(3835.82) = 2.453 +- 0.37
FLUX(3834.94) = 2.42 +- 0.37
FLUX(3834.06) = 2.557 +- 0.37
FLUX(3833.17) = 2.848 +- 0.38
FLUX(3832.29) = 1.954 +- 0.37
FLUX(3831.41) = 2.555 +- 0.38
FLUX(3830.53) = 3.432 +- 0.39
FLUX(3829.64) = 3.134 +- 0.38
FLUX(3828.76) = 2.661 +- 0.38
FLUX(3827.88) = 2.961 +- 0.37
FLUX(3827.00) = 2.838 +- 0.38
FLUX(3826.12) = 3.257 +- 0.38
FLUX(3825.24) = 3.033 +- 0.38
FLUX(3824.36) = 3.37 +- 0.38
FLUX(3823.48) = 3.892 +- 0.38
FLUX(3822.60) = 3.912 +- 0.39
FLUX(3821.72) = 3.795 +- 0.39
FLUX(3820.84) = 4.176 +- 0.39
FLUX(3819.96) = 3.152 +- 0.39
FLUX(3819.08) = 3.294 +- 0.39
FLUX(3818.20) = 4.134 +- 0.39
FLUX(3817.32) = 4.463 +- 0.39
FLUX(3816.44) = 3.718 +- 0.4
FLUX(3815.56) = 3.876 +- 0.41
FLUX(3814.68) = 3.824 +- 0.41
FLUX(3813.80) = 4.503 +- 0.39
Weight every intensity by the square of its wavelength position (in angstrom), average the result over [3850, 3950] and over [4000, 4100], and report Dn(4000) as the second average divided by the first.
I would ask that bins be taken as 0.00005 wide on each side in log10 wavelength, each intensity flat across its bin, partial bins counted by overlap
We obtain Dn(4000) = 1.3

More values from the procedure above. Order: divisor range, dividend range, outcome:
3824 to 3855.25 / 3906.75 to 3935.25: 1.25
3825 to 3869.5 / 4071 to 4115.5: 1.30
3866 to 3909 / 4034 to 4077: 1.37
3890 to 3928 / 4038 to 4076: 1.31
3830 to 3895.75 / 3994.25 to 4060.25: 1.42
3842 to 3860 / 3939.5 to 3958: 1.14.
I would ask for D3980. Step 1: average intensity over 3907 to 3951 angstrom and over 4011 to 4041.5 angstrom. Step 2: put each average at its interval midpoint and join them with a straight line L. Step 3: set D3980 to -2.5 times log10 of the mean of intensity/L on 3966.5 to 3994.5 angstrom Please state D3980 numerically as 0.14 mag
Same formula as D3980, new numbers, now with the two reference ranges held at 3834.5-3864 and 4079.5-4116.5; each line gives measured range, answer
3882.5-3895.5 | 0.10 mag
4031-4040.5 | -0.19 mag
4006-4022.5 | -0.22 mag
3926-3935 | 0.16 mag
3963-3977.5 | 0.25 mag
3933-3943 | 0.08 mag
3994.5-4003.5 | -0.18 mag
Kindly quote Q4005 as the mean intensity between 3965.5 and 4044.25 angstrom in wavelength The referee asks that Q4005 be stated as 4.19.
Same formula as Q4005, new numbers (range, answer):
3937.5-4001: 3.82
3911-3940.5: 3.65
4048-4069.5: 4.73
